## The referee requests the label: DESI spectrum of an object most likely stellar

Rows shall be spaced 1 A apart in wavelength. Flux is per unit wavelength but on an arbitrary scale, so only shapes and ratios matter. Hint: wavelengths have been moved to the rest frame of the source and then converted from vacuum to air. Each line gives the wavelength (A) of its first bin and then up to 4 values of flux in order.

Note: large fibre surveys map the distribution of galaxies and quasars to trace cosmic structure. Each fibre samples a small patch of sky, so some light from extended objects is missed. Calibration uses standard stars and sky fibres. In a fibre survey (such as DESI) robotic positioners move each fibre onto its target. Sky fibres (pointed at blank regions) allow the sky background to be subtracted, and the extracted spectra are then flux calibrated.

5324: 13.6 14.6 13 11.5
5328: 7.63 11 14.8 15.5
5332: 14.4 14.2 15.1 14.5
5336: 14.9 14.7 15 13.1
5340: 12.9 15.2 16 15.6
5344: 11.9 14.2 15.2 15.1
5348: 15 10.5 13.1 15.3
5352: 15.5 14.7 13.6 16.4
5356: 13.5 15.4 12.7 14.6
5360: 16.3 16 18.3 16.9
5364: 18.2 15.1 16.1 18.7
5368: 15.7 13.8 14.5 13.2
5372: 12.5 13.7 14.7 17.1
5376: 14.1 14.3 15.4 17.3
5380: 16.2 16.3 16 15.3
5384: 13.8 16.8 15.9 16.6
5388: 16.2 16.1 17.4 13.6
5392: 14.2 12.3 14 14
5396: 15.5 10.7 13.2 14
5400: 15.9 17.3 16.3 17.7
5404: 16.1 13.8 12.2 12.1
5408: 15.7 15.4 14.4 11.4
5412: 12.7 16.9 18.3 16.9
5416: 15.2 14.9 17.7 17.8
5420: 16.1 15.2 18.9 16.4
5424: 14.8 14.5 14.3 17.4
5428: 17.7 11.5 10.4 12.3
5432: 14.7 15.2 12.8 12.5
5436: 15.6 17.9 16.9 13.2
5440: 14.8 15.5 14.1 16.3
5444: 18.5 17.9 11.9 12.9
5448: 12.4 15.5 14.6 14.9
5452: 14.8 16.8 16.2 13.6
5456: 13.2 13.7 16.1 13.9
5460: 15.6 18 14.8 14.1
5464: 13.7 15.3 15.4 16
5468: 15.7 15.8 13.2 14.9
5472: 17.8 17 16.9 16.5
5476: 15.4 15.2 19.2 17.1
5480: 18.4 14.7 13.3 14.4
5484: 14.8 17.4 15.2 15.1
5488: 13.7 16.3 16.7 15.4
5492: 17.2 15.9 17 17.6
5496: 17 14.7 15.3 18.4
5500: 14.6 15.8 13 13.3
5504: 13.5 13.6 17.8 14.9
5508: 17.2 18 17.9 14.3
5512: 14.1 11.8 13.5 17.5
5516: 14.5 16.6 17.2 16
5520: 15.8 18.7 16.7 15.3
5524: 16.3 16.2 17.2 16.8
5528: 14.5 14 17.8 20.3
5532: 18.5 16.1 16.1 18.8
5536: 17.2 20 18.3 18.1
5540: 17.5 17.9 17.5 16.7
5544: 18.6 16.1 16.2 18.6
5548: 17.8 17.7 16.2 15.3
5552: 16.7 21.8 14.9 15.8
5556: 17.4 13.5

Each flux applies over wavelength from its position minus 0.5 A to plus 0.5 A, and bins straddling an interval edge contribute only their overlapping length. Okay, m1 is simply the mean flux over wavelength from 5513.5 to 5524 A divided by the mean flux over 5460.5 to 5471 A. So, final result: 1.1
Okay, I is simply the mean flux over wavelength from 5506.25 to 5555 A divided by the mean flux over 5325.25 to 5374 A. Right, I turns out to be 1.2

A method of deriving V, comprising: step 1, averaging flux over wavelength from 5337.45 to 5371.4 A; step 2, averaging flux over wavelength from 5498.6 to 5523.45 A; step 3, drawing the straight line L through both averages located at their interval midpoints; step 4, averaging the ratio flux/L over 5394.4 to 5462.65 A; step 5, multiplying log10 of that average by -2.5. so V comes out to 0.02 mag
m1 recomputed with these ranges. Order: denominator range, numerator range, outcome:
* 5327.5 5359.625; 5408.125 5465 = 1.07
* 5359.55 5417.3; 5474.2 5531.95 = 1.05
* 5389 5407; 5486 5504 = 1.07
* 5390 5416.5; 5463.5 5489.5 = 1.07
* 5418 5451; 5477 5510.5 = 1.05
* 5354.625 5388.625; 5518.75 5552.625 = 1.10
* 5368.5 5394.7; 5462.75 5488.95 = 1.04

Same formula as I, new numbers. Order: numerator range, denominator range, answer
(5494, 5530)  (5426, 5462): 1.06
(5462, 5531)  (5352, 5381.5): 1.03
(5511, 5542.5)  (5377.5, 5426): 1.09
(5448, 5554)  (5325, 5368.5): 1.10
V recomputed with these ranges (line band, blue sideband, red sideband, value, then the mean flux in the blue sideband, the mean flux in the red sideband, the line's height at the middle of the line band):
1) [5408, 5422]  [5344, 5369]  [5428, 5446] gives -0.06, 15.2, 14.7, 14.8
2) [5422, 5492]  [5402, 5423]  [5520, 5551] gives 0.06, 15.5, 17.2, 16.1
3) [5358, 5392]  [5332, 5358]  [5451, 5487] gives -0.07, 14.4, 15.5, 14.7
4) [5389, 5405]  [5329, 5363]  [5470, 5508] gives 0.02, 14.6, 15.8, 15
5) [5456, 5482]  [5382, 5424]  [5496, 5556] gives 0.02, 15.2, 16.5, 15.9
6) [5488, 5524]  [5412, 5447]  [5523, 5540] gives 0.06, 15.4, 17.2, 16.8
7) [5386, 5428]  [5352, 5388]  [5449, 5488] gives 0.01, 15.4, 15.5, 15.4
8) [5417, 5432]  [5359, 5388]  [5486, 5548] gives 0.04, 15.7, 16.4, 15.9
